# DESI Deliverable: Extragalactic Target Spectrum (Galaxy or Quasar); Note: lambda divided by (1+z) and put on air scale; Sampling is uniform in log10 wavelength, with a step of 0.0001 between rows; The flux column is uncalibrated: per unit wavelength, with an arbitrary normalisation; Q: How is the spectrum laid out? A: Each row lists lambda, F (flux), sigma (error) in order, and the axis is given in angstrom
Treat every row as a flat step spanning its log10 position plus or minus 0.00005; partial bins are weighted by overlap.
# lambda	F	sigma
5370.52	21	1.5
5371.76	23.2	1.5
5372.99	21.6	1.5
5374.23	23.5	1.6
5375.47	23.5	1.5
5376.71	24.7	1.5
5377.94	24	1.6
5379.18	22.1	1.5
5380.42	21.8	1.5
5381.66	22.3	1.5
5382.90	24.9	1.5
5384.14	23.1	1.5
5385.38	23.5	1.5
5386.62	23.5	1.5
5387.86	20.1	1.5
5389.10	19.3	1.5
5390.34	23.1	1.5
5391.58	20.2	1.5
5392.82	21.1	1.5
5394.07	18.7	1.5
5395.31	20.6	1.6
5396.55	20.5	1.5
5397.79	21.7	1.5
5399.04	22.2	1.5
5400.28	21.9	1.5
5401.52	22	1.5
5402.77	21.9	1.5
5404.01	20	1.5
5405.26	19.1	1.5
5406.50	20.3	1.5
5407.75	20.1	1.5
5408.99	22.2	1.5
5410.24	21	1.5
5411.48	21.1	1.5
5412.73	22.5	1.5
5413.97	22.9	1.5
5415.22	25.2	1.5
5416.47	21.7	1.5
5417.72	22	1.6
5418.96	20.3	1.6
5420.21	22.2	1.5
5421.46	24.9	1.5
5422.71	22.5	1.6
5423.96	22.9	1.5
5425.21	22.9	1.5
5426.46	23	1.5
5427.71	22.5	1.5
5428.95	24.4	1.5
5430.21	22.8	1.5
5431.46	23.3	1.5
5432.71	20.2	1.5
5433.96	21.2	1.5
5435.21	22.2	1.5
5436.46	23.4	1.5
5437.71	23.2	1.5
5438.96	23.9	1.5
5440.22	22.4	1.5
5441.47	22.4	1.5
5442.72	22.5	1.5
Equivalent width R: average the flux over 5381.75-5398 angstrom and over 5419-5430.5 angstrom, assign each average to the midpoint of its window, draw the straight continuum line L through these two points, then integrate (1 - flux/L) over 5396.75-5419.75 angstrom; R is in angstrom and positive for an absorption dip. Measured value 0.79 angstrom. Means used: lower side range 21.6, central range 21.5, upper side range 23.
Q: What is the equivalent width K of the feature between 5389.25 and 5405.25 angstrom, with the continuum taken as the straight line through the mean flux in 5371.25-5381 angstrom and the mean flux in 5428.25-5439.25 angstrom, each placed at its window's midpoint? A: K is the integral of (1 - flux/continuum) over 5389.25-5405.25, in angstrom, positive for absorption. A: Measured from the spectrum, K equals 1.3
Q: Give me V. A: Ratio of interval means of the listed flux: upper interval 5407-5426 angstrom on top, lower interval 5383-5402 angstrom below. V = 1.0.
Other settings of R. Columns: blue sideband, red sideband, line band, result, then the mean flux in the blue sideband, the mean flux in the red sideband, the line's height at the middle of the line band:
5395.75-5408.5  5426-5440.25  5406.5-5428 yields -0.44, 21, 22.7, 21.8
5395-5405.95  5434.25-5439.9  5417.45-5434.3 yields -0.08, 21.1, 23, 22.4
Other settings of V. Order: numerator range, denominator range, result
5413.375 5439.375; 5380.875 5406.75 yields 1.06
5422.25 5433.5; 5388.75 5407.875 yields 1.09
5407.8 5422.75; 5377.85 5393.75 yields 1.01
